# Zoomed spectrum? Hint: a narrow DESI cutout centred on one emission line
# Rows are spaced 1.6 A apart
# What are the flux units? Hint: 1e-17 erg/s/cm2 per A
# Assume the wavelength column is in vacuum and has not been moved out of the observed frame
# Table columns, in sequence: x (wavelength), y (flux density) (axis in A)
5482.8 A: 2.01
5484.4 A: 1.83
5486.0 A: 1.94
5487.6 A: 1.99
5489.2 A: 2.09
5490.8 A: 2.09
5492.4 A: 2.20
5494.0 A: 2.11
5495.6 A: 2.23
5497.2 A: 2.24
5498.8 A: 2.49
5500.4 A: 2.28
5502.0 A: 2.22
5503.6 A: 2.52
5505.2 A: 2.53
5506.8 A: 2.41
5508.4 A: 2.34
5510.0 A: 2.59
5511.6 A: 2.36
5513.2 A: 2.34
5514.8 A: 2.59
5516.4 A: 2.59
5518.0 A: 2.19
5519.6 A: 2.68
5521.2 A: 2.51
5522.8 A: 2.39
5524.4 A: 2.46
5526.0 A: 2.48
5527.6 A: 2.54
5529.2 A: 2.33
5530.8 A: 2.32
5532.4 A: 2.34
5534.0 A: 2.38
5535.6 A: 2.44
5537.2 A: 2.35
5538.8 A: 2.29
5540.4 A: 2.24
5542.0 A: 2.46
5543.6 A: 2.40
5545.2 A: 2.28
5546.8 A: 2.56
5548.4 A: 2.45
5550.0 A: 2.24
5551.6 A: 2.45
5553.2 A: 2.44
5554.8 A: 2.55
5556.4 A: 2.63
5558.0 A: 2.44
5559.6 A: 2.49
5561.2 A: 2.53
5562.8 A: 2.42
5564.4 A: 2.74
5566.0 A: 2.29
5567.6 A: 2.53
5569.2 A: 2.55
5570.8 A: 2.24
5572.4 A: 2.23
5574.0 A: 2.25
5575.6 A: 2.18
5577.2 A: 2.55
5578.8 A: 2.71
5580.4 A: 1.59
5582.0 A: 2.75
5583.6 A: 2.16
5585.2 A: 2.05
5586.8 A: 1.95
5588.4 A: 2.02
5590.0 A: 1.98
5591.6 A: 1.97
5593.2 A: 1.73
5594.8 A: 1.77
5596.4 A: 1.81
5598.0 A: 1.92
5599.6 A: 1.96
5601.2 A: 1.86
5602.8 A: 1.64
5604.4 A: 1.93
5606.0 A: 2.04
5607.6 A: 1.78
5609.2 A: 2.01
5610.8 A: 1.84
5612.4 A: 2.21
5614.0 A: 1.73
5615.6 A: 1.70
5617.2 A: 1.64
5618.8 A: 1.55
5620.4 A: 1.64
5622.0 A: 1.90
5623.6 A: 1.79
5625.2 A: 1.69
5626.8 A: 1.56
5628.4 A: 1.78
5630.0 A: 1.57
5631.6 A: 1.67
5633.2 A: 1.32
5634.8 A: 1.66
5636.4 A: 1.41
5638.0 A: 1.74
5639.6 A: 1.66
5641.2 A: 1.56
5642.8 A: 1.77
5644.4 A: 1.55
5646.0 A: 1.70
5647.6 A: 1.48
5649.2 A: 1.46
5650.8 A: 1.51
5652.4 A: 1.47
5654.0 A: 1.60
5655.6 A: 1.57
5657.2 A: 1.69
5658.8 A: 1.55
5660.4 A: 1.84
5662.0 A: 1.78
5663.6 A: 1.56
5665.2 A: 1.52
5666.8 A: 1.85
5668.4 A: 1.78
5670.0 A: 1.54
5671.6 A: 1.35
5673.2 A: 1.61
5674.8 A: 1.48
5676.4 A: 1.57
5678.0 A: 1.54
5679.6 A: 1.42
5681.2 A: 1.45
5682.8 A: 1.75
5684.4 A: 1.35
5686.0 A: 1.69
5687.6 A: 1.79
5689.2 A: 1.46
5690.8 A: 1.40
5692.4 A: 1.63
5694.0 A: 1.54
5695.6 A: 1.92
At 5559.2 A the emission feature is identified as C III] 1909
